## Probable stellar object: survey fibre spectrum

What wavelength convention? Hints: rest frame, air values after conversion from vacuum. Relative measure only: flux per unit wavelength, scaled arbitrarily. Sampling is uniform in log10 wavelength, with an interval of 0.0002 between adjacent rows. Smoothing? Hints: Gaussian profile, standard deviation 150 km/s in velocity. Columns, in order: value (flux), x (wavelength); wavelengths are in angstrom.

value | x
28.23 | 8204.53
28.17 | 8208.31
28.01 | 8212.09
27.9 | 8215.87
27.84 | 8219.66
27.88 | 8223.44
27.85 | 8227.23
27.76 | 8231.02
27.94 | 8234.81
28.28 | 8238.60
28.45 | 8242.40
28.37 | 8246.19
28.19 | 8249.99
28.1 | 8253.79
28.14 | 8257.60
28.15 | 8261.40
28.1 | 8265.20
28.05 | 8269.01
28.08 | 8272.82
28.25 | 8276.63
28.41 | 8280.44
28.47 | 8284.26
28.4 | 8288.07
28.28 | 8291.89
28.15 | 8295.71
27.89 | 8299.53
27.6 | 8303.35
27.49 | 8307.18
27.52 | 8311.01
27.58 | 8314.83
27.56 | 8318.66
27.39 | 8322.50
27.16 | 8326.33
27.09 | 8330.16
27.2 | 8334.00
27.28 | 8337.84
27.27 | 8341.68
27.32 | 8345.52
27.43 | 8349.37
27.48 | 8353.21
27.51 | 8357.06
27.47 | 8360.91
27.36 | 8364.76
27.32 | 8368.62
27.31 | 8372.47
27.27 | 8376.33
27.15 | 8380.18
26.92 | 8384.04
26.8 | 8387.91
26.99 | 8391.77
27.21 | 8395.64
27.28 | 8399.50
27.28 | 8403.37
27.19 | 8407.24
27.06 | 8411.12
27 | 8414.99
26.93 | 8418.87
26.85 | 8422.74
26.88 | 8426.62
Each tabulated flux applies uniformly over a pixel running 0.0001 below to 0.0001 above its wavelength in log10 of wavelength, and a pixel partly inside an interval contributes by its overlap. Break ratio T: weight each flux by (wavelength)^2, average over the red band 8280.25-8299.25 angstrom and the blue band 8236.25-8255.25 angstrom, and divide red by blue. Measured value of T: 1.01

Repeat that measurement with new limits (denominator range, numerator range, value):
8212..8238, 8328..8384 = 1.01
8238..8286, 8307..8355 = 0.99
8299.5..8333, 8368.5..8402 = 1.01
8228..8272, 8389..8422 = 1.00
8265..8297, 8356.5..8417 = 0.99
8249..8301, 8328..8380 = 0.99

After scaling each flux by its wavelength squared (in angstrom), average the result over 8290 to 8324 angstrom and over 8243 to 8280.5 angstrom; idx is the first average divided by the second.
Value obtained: 0.99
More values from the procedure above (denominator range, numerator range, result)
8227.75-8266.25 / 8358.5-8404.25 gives 1.00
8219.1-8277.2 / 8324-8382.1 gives 1.00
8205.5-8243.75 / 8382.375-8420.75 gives 1.01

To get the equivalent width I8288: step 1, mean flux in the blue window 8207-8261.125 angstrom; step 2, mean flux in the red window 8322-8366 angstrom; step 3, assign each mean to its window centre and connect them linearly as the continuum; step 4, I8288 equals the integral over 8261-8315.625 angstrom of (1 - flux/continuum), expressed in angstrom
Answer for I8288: -0.7 angstrom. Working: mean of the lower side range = 28.1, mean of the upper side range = 27.3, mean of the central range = 28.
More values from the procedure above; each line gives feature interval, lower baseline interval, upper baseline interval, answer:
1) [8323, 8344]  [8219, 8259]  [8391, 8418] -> 0.2 angstrom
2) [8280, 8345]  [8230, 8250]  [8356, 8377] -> 0.1 angstrom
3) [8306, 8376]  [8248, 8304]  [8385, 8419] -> 0.6 angstrom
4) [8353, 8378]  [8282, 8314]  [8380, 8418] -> 0.0 angstrom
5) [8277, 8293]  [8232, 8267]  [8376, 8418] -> -0.3 angstrom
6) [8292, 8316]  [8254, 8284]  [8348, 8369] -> 0.1 angstrom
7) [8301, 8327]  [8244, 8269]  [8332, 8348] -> 0.0 angstrom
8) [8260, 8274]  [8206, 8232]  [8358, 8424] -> -0.2 angstrom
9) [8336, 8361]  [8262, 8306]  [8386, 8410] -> 0.2 angstrom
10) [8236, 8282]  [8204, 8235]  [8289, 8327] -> -0.6 angstrom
